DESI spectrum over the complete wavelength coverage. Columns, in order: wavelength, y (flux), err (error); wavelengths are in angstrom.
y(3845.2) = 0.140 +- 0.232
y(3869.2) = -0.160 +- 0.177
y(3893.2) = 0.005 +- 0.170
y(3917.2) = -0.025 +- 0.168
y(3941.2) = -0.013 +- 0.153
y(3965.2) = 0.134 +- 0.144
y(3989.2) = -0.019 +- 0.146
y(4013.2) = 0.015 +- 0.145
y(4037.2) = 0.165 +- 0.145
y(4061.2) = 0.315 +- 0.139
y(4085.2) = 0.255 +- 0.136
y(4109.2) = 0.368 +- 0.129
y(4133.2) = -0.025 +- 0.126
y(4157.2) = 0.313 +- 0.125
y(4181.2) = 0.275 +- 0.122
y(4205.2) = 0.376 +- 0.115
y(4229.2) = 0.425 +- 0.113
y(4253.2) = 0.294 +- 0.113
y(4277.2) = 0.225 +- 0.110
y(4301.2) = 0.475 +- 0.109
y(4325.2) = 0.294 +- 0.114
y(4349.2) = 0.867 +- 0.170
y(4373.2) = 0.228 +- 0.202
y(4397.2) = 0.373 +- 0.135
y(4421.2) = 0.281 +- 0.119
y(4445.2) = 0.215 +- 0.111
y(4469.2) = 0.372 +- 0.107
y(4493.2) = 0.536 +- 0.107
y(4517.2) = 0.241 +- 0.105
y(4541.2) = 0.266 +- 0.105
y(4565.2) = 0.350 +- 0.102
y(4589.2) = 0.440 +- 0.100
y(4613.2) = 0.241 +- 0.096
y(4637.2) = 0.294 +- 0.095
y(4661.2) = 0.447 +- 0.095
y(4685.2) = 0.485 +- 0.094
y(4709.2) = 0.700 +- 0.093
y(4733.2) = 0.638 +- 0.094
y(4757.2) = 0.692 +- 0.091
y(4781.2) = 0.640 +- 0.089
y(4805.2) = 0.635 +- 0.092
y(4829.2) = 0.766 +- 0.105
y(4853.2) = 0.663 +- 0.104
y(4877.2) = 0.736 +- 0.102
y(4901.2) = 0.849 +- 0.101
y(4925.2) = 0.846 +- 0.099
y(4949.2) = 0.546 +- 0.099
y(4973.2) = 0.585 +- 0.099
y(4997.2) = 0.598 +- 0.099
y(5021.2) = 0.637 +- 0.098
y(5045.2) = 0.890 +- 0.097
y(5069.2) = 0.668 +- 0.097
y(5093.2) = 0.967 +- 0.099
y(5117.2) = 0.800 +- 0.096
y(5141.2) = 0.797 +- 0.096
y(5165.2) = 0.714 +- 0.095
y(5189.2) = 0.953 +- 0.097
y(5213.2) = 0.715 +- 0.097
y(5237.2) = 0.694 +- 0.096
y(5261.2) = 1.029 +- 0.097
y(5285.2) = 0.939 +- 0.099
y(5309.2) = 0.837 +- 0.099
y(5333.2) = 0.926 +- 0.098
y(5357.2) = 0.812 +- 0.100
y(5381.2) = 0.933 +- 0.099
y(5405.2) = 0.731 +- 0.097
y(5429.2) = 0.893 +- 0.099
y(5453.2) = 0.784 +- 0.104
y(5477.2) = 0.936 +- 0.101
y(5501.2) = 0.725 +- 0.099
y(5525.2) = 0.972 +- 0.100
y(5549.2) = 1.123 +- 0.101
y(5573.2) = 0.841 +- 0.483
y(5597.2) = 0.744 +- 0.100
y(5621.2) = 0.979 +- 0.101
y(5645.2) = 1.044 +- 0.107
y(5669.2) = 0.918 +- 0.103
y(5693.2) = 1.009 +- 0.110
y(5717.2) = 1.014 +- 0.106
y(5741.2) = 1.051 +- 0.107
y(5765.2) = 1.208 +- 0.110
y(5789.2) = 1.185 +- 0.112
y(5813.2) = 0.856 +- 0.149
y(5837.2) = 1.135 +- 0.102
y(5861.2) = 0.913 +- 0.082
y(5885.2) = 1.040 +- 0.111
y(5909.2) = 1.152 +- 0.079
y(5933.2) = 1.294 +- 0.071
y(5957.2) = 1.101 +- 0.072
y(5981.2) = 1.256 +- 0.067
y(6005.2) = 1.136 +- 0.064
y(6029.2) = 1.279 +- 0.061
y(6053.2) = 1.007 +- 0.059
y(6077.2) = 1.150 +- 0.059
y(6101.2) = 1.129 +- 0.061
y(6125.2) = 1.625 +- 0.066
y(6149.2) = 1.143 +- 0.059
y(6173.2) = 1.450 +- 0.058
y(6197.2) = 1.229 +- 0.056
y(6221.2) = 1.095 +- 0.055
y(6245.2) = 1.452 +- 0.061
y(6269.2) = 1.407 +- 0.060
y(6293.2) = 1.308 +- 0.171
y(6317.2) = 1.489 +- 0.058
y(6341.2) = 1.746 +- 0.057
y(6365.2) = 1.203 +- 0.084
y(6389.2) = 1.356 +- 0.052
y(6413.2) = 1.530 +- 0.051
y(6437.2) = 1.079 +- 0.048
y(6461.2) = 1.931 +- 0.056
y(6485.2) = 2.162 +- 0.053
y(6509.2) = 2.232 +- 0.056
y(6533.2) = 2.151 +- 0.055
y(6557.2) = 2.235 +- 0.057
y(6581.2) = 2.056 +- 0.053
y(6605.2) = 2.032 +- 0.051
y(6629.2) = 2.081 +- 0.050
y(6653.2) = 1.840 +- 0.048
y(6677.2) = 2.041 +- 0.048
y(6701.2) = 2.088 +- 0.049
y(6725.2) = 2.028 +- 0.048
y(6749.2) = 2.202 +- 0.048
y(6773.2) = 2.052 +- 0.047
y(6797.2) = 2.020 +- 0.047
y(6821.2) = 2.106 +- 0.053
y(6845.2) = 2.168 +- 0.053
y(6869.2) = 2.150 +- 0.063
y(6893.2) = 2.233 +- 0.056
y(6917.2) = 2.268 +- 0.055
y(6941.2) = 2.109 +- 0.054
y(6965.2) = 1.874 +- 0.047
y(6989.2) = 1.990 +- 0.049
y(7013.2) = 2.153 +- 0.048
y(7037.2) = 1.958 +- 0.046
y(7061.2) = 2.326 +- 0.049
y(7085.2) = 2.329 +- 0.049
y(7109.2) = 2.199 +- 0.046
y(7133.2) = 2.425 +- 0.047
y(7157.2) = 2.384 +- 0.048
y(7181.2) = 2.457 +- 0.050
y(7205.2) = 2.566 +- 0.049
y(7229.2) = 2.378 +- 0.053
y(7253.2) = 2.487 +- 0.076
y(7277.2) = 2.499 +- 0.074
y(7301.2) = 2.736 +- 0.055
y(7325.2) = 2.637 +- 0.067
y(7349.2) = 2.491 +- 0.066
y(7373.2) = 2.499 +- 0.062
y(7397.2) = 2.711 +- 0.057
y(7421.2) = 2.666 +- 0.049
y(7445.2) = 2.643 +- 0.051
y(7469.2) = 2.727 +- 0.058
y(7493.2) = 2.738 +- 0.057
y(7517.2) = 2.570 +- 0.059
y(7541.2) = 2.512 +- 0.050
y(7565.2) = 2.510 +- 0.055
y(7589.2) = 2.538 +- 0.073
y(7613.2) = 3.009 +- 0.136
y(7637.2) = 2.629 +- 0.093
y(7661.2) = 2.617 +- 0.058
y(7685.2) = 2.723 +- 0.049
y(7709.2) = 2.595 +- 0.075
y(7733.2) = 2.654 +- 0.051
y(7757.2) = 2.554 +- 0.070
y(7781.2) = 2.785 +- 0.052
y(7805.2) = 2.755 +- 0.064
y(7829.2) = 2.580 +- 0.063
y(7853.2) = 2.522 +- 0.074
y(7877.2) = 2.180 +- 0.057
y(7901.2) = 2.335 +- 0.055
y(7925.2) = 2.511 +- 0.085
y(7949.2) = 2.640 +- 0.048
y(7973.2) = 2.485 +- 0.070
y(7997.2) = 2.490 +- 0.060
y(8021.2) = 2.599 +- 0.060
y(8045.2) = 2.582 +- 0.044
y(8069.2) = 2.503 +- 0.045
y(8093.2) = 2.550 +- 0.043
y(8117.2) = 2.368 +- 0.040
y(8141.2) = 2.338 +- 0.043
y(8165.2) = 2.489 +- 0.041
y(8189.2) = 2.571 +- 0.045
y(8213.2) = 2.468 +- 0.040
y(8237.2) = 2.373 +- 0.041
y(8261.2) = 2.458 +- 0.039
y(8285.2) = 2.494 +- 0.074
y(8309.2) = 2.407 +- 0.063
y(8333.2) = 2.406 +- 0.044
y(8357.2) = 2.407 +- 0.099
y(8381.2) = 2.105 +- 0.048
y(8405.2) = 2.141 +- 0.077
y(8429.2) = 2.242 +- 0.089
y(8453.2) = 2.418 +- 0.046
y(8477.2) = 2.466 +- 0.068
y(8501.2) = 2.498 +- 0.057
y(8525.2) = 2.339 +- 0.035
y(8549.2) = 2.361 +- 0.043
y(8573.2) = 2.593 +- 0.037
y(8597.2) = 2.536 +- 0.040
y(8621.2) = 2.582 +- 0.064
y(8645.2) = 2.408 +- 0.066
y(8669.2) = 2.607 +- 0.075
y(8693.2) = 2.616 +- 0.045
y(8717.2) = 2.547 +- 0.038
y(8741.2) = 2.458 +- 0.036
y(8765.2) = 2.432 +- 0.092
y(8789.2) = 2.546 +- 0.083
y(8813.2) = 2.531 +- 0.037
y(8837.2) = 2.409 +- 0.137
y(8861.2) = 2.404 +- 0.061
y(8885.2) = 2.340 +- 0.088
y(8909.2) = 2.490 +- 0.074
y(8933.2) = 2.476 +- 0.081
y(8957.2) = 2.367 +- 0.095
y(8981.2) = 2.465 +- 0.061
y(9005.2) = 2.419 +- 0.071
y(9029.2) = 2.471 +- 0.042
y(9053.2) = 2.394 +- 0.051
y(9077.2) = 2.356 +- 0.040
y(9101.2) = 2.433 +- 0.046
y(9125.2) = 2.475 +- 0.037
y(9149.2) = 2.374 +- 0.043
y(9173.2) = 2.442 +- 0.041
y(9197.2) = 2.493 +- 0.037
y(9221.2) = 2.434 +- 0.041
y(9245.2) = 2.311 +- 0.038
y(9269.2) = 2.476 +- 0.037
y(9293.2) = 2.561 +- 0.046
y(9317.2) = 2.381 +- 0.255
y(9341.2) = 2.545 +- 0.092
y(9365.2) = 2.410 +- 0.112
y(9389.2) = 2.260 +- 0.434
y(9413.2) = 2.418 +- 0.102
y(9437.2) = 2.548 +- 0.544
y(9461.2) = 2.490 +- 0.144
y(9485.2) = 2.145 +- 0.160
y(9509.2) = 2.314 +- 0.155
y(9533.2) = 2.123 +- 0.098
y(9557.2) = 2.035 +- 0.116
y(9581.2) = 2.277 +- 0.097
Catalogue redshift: 0.62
